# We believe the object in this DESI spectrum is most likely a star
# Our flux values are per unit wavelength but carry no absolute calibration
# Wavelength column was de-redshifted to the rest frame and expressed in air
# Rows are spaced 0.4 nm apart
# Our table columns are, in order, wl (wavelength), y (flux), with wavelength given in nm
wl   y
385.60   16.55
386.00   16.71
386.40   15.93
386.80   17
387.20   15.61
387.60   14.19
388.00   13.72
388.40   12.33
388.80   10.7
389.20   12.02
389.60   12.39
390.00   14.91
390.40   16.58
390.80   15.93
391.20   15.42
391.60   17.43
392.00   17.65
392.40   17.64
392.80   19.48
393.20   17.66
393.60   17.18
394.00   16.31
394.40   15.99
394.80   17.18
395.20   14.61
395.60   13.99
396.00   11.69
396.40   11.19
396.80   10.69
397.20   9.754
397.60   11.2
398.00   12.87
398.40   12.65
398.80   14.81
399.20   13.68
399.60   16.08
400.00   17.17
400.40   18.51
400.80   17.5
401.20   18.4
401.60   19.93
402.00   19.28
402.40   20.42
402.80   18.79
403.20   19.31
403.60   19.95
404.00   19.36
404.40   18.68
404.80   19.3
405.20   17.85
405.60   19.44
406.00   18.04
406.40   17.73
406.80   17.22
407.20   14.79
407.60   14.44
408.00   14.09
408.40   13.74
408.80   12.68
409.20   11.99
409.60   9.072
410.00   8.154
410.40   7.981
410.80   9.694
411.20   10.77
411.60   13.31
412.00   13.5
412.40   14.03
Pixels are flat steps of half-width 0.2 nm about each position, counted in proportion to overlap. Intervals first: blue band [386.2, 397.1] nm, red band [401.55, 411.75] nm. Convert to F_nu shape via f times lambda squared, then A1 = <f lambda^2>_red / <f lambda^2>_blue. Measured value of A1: 1.12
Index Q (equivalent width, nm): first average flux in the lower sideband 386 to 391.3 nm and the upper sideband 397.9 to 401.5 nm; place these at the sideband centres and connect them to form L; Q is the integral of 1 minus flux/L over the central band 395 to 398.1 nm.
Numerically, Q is 0.71 nm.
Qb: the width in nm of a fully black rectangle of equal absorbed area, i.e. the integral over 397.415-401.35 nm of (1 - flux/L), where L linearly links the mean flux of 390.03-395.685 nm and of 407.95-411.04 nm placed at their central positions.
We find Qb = -0.27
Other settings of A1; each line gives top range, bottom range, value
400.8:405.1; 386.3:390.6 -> 1.47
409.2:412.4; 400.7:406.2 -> 0.58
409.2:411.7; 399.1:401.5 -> 0.60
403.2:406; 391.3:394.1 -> 1.15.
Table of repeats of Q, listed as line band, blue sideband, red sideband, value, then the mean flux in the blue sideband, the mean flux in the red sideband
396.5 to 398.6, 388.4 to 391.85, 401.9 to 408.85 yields 0.59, 14.3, 17.6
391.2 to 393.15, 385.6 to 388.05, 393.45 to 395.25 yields -0.19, 15.7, 16.4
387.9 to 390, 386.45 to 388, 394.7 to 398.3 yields 0.34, 15.4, 12.4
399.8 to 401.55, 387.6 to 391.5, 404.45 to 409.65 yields -0.35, 13.9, 15.7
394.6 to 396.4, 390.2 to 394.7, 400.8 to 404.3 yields 0.37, 17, 19.3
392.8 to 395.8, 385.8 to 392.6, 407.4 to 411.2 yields -0.47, 15.1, 11.3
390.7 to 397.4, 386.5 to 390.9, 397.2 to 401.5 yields -0.31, 14.1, 15.1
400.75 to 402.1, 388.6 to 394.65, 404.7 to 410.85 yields -0.37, 15.8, 14.2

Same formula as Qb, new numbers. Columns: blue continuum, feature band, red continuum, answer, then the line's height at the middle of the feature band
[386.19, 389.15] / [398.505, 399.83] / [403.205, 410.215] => 0.03 nm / 15.1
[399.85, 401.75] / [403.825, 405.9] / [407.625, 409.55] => -0.46 nm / 15.5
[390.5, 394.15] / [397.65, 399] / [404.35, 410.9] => 0.24 nm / 16.1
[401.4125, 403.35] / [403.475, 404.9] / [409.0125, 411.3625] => -0.17 nm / 17.2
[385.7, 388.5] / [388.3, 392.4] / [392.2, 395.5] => 0.34 nm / 16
